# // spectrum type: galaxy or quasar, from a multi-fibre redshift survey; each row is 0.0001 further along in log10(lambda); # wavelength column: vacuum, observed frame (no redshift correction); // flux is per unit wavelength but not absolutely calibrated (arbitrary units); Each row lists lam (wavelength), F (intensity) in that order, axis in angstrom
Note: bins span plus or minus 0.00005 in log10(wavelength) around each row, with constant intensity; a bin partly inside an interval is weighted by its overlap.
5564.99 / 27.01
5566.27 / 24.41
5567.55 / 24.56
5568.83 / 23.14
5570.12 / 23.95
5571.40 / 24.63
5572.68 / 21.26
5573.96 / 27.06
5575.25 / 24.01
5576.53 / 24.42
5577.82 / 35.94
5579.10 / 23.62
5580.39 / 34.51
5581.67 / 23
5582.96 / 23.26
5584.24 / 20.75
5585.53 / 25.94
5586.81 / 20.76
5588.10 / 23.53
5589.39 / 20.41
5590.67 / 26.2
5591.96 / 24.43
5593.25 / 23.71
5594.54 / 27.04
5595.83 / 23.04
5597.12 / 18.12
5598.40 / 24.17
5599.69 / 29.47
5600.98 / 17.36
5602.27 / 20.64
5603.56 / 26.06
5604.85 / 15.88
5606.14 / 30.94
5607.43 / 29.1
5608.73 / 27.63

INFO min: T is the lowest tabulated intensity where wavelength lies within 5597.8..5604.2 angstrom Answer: 17.36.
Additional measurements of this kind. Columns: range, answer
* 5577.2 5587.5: 20.75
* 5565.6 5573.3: 21.26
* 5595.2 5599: 18.12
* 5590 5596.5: 23.04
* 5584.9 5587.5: 20.76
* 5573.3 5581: 23.62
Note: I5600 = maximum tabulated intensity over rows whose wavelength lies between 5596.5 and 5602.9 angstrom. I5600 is 29.47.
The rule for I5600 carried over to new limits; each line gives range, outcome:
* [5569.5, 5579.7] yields 35.94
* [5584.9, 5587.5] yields 25.94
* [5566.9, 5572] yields 24.63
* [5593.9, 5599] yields 27.04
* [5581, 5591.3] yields 26.2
